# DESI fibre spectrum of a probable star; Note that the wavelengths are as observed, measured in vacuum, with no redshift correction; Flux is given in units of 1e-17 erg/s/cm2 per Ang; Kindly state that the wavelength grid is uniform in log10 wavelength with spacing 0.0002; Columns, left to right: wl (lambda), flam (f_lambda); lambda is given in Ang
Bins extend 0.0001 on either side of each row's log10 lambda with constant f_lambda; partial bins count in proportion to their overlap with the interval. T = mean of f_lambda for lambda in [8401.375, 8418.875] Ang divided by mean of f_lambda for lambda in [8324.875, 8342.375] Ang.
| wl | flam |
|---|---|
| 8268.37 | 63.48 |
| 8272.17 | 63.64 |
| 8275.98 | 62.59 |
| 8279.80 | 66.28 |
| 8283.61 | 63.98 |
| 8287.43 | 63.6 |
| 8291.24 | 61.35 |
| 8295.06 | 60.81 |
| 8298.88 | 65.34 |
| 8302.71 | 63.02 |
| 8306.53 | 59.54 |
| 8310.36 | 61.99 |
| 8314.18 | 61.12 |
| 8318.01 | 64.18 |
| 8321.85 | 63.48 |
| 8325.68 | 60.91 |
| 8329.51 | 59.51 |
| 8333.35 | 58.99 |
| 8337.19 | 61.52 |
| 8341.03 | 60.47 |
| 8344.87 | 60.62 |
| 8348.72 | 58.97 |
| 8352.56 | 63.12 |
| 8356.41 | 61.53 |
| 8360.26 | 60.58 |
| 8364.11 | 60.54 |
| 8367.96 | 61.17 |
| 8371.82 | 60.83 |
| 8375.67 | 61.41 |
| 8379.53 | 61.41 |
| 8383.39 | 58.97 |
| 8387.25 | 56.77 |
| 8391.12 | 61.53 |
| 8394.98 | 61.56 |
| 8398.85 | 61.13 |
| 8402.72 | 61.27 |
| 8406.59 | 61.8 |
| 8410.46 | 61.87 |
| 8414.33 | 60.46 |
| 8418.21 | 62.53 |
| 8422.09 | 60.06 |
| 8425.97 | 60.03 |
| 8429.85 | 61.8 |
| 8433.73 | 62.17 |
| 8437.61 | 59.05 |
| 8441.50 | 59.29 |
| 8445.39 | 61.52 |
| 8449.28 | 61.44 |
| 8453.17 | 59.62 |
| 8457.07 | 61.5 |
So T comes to 1.0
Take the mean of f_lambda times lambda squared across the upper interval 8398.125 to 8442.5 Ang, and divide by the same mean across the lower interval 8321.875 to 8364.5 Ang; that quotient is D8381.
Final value 1.02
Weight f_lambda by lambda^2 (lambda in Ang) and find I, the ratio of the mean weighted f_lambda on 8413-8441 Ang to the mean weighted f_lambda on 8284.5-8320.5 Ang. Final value 1.00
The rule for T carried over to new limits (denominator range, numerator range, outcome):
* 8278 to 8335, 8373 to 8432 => 0.98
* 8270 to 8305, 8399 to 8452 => 0.96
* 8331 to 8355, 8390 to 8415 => 1.01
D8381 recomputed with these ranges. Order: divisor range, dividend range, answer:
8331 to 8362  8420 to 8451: 1.02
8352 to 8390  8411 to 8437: 1.02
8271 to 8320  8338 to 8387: 0.98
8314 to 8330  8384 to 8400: 0.98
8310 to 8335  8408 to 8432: 1.02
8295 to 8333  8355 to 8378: 1.00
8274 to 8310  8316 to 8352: 0.98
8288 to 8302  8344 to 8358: 0.99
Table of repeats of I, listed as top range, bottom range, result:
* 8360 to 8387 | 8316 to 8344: 1.00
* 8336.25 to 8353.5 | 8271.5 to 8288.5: 0.96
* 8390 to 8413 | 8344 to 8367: 1.02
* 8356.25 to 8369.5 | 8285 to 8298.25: 0.99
